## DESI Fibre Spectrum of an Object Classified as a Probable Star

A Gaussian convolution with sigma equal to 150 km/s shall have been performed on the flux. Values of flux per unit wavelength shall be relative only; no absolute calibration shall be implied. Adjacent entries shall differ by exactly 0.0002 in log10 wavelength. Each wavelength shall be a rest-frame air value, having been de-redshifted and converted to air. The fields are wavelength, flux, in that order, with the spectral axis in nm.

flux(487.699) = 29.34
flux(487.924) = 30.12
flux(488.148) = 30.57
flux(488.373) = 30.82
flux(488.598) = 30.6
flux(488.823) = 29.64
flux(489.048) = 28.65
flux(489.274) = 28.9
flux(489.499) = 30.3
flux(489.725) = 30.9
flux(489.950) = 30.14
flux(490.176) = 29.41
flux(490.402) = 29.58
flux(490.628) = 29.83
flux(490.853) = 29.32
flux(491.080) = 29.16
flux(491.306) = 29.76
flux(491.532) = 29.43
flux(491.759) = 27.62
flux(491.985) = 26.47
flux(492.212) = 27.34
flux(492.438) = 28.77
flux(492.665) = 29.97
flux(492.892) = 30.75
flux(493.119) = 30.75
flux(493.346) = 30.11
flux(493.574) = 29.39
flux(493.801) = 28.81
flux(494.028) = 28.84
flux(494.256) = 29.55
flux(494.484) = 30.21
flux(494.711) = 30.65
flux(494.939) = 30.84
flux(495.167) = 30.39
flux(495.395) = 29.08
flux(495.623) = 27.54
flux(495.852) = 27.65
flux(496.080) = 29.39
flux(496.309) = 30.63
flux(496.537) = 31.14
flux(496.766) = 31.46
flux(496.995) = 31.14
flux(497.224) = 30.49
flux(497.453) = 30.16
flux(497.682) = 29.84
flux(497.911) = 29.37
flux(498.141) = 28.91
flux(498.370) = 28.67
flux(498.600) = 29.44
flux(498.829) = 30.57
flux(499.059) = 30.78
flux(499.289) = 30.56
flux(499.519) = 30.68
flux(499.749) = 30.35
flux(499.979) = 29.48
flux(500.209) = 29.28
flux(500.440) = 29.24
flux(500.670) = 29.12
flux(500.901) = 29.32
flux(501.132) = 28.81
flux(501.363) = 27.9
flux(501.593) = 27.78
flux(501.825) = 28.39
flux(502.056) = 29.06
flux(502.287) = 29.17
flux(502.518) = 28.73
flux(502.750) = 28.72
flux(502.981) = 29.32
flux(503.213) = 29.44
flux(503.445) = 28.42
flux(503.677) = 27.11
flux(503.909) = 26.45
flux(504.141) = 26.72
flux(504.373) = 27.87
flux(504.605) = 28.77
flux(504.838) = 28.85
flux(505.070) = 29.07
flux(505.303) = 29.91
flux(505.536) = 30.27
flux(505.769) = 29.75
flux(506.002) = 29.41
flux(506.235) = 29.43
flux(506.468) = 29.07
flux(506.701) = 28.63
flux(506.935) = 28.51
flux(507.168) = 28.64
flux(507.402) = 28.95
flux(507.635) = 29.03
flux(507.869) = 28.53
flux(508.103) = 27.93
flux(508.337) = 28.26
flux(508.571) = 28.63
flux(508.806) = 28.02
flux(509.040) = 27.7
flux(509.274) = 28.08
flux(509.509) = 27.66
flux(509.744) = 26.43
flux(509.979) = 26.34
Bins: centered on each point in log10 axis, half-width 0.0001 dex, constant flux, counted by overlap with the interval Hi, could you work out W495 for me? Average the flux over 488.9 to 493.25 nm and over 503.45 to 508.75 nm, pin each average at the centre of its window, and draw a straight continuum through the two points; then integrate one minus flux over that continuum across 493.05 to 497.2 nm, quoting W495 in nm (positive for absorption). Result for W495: -0.11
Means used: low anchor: 29.3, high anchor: 28.6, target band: 29.9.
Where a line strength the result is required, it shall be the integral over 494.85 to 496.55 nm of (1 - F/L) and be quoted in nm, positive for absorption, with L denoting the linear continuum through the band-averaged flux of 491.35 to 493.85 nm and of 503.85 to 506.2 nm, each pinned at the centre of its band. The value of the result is -0.03 nm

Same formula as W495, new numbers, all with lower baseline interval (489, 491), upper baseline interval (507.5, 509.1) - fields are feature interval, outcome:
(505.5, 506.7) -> -0.04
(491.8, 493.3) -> 0.03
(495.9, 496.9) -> -0.04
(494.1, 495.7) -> -0.02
